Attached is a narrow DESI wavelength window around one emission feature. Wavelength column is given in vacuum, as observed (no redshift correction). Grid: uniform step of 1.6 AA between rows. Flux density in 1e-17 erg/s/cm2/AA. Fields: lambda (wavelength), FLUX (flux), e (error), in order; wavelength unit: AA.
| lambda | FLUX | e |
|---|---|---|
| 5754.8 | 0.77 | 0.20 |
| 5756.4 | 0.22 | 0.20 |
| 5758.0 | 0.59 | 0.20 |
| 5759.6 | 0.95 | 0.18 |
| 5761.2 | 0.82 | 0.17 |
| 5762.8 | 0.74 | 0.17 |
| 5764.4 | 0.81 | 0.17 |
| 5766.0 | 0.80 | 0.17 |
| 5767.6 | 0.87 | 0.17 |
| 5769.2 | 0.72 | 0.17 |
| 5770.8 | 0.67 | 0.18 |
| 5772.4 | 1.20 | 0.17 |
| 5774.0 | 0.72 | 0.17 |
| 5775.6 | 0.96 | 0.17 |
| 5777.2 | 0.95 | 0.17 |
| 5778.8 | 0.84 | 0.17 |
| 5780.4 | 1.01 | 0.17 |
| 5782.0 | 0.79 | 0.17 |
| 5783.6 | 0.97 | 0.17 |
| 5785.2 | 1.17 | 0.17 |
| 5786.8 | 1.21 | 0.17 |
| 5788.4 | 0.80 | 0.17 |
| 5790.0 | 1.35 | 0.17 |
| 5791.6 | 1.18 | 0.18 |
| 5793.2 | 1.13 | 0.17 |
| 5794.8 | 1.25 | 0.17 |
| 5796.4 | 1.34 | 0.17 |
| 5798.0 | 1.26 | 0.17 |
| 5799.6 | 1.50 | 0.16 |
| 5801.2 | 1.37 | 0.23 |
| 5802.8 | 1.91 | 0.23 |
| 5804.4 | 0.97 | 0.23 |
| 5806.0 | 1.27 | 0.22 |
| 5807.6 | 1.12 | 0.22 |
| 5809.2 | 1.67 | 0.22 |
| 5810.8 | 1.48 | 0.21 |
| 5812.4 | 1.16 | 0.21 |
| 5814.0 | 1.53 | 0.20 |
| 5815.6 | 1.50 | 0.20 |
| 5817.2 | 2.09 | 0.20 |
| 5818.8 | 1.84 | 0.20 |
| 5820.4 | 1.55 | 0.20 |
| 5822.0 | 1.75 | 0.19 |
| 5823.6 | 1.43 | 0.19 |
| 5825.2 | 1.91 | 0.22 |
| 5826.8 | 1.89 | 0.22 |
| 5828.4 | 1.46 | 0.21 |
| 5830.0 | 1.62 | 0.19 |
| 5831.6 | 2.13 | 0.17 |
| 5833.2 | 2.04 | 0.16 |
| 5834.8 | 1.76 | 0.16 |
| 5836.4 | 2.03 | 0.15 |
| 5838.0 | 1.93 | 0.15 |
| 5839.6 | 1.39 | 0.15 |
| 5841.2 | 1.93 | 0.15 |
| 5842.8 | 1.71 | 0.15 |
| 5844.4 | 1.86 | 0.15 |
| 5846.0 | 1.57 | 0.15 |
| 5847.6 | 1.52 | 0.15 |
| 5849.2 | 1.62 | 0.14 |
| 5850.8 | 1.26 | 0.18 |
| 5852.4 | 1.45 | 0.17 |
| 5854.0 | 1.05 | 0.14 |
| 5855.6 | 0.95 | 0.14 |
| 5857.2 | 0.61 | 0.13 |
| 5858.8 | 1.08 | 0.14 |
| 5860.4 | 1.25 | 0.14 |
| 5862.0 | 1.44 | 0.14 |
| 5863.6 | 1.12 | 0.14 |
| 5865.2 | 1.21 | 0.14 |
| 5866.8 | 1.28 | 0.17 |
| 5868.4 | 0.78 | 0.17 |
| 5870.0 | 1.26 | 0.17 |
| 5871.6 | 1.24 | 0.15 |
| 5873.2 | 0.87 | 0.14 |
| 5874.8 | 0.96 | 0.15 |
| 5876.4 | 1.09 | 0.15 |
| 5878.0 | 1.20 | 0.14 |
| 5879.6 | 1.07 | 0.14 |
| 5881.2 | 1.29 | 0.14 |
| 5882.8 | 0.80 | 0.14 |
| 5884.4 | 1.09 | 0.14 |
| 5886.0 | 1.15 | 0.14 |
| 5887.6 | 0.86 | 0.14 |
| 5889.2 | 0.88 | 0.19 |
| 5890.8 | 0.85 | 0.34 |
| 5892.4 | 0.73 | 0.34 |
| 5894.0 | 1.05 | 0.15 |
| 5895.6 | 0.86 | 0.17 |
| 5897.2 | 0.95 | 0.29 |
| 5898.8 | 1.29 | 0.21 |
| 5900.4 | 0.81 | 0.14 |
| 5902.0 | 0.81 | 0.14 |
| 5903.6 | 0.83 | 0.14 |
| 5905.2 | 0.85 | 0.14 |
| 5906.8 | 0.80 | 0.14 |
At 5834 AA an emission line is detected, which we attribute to C IV 1549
